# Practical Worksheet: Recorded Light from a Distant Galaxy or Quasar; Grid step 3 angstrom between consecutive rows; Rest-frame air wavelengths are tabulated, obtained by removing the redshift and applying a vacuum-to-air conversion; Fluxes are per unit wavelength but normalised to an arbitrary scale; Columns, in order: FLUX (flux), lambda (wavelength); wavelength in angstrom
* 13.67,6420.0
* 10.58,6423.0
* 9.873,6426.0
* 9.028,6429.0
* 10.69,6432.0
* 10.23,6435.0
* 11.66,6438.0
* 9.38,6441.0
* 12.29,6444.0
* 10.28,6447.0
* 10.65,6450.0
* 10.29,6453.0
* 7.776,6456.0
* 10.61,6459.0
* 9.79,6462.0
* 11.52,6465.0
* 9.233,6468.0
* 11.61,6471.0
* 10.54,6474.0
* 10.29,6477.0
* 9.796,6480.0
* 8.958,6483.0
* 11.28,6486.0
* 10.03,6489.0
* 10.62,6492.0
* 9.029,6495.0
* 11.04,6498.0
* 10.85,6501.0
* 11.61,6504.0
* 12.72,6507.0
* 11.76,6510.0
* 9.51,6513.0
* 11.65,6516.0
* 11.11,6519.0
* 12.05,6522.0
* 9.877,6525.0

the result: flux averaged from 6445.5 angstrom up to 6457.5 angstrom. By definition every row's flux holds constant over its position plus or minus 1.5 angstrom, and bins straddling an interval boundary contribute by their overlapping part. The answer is 9.75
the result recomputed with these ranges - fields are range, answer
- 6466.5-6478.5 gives 10.4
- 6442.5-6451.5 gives 11.1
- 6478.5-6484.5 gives 9.38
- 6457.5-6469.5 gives 10.3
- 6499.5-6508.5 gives 11.7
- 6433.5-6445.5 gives 10.9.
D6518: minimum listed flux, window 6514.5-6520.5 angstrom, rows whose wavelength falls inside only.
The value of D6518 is 11.11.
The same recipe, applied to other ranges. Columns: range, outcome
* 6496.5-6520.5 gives 9.51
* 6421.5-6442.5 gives 9.028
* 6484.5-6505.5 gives 9.029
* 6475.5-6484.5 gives 8.958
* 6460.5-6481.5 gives 9.233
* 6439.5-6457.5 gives 7.776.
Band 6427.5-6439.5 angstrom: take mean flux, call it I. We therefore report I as 10.4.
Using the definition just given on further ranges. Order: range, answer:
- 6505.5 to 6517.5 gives 11.4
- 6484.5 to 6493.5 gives 10.6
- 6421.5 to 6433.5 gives 10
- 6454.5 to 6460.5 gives 9.19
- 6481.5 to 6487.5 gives 10.1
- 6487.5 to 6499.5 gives 10.2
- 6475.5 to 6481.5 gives 10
